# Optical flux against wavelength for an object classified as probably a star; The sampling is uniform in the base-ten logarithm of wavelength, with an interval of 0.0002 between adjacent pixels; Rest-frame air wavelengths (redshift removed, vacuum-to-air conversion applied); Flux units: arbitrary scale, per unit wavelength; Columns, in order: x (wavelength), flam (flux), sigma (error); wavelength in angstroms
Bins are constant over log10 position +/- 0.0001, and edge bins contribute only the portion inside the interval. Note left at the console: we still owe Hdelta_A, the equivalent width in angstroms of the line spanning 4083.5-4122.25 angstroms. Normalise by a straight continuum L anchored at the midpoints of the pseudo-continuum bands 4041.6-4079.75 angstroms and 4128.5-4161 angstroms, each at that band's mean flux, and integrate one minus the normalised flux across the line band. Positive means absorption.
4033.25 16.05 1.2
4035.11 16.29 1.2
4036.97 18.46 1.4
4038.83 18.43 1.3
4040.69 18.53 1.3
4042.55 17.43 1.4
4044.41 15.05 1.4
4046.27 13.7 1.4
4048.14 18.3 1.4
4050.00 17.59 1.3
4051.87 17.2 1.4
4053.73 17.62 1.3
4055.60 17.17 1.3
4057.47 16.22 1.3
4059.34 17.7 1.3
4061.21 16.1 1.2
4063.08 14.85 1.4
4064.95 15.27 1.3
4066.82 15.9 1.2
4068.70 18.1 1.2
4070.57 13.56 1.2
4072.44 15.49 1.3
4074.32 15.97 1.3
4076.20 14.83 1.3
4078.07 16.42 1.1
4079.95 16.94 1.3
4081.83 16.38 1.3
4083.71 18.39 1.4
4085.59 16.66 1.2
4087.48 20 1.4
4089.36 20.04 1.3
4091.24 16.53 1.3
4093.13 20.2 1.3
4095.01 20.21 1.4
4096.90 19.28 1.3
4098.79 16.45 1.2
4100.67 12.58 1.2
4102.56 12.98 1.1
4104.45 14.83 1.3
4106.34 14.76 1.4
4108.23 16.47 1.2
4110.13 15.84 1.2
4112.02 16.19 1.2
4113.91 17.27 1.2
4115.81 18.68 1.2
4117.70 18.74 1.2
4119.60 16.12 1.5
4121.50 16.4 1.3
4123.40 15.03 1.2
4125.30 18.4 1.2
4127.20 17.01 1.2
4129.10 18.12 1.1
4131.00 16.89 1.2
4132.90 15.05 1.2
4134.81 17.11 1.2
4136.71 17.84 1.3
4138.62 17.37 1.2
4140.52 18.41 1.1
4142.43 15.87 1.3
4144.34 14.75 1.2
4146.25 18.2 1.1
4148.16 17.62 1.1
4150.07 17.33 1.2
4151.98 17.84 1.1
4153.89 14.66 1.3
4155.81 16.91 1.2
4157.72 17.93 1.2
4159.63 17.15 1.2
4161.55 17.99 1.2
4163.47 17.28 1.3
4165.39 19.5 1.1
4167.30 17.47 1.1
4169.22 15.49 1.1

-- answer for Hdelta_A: -1.0 angstroms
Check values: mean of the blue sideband 16.2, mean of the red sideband 17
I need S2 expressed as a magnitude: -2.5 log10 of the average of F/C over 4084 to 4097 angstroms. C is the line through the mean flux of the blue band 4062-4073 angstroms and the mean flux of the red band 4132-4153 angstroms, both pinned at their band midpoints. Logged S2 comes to -0.18 mag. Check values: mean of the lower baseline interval 15.5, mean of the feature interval 18.9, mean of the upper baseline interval 17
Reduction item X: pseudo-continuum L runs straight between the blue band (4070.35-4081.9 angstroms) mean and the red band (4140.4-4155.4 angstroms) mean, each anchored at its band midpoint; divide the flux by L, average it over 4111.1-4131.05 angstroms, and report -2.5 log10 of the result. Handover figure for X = -0.05 mag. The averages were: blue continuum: 15.7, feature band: 17.2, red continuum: 16.7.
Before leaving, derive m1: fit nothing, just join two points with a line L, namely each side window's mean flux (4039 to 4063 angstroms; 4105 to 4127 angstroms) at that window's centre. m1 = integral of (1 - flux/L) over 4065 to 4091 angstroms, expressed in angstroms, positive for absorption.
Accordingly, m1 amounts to 0.0 angstroms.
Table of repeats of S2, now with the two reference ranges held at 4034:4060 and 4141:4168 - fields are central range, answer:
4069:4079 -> 0.11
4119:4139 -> 0.02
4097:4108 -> 0.16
